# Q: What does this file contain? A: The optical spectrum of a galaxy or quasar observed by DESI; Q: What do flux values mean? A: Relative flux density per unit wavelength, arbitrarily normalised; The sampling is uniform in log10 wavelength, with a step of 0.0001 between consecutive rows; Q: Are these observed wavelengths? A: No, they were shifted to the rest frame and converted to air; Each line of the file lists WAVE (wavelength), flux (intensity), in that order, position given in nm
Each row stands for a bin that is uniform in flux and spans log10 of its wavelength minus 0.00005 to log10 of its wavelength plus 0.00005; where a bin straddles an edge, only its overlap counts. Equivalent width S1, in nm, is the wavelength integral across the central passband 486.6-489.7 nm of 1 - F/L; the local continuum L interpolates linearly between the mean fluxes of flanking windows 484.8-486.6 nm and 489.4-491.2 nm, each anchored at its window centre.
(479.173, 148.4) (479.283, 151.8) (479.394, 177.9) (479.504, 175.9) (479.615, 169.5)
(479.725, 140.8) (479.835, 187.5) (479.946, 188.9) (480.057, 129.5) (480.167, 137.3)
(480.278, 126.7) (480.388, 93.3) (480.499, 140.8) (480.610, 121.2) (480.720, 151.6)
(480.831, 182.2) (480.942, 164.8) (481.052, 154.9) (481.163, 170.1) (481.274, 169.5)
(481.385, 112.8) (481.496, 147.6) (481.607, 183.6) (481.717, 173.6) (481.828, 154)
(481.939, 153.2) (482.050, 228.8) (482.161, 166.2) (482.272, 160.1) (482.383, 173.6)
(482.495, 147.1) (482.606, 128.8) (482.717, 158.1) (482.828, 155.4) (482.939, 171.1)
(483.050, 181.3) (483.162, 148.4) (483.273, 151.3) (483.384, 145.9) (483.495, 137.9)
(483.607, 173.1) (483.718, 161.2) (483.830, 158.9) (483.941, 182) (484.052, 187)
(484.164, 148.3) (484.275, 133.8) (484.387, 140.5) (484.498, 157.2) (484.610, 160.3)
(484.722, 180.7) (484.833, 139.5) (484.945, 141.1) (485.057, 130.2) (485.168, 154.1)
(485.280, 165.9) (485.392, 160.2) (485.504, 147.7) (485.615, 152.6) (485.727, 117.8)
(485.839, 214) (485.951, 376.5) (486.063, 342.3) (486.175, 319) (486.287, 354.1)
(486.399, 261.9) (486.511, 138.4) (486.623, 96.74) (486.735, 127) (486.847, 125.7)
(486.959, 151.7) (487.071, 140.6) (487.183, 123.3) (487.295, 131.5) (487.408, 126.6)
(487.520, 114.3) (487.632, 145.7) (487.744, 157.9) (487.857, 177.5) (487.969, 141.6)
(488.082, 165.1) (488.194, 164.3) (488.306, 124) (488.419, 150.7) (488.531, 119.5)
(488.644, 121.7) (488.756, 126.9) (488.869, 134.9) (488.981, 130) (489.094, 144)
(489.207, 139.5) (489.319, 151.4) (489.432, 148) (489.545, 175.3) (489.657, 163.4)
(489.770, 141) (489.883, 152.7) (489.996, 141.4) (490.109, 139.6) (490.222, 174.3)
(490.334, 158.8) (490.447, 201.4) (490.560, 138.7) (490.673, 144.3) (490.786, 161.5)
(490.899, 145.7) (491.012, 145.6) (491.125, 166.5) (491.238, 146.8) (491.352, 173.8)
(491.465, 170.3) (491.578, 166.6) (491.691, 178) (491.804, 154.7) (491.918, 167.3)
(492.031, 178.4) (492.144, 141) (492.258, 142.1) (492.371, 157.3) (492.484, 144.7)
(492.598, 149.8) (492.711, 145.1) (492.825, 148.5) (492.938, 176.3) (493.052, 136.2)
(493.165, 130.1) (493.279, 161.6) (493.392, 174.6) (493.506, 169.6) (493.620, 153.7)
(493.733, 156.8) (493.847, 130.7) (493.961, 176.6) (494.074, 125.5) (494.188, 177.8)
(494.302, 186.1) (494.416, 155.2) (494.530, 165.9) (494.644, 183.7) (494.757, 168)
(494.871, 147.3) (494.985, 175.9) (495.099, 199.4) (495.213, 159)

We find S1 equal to 0.66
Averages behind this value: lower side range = 206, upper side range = 156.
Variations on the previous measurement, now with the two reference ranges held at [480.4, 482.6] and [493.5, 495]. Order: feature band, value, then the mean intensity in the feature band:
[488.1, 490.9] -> 0.220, 148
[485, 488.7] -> -0.252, 171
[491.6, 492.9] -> 0.044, 156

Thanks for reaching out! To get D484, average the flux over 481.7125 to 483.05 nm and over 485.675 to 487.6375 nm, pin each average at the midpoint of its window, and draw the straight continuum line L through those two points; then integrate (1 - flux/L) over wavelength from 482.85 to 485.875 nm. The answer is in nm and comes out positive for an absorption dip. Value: 0.34 nm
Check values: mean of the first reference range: 164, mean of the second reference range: 190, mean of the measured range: 157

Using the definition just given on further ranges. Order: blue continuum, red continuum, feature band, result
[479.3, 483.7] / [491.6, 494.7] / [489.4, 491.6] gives 0.00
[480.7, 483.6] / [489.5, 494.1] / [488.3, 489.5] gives 0.16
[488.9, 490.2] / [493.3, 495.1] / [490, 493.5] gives -0.03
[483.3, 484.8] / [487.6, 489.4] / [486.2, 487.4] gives -0.14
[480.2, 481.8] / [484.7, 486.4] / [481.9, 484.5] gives 0.25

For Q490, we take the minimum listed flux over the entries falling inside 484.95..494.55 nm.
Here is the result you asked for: 96.74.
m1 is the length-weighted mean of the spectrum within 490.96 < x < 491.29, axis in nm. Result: 153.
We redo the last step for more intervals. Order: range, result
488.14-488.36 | 144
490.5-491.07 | 148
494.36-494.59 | 161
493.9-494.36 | 166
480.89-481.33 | 165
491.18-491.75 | 167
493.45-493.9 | 153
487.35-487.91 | 144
